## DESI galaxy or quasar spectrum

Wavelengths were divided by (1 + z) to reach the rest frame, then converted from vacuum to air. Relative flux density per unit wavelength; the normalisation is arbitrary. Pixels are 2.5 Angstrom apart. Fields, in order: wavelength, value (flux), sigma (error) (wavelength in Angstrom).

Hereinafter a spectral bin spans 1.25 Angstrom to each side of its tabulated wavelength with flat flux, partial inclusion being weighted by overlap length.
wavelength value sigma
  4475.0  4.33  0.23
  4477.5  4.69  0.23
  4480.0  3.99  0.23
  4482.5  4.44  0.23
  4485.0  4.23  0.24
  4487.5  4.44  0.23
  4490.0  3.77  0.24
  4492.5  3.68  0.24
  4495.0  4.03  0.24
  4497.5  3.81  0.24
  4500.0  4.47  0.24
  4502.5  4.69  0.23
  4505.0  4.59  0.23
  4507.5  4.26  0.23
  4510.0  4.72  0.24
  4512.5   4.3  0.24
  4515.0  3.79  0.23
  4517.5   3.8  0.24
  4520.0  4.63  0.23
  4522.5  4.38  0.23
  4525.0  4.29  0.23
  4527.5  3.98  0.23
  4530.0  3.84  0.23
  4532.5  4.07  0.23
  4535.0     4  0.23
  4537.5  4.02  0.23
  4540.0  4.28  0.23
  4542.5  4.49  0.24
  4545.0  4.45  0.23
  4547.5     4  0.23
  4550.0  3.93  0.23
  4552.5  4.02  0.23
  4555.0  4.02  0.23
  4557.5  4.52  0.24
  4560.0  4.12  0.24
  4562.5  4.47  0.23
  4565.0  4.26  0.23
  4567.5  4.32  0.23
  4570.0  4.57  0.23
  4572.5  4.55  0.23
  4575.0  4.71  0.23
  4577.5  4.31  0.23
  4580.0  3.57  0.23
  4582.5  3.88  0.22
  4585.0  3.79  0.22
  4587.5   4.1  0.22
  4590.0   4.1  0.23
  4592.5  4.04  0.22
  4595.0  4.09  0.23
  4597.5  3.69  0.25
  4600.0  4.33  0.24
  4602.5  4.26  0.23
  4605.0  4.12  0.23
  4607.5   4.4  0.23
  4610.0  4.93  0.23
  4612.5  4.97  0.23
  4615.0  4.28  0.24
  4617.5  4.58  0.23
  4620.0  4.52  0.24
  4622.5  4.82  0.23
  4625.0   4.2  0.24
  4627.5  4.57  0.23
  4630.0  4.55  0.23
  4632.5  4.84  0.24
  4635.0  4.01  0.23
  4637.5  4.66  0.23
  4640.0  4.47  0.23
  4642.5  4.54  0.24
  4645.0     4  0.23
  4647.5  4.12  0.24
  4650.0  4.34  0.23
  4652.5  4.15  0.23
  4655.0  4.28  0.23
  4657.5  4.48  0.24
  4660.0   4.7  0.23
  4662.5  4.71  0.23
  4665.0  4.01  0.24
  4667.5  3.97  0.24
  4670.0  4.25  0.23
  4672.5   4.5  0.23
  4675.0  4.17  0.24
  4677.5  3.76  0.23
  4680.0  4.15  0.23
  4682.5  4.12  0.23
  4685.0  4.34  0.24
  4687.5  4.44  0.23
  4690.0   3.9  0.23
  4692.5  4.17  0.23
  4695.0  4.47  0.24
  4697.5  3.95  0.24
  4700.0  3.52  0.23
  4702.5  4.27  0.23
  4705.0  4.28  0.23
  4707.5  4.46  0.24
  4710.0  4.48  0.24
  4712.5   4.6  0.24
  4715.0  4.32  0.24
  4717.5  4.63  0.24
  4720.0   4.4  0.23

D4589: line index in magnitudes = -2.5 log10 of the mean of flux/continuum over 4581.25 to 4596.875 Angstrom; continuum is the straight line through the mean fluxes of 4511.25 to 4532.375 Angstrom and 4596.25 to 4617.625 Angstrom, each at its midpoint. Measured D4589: 0.09 mag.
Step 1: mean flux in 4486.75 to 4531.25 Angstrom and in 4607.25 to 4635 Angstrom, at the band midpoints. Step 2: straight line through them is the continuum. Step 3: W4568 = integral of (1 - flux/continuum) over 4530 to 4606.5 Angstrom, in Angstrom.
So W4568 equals 4.0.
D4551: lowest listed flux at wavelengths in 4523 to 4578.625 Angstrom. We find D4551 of 3.84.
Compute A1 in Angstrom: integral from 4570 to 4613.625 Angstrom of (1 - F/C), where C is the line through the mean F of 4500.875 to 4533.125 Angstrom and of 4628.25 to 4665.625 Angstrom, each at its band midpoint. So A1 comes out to 1.09 Angstrom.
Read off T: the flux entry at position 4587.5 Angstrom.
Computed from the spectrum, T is 4.1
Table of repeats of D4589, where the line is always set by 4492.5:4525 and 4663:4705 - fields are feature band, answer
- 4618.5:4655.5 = -0.06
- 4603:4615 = -0.09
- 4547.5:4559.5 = 0.03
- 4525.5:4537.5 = 0.07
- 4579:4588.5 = 0.10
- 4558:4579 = -0.05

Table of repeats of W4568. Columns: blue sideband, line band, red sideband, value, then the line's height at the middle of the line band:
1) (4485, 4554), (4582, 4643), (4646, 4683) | -1.9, 4.22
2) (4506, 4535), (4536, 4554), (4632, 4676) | 0.2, 4.21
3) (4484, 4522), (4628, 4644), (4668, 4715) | -1.1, 4.21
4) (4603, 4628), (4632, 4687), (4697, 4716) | 1.2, 4.39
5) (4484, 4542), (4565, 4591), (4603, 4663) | 0.8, 4.33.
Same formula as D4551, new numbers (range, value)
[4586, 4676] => 3.69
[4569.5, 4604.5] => 3.57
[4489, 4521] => 3.68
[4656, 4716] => 3.52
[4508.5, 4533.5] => 3.79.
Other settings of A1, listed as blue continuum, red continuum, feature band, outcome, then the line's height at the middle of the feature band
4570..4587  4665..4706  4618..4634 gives -1.6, 4.15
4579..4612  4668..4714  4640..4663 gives -1.0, 4.17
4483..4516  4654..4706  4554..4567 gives -0.2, 4.22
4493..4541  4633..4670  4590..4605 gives 0.7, 4.27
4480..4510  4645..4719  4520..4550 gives 0.4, 4.24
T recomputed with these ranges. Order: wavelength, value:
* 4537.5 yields 4.02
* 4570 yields 4.57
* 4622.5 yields 4.82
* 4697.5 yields 3.95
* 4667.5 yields 3.97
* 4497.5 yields 3.81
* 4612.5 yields 4.97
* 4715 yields 4.32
